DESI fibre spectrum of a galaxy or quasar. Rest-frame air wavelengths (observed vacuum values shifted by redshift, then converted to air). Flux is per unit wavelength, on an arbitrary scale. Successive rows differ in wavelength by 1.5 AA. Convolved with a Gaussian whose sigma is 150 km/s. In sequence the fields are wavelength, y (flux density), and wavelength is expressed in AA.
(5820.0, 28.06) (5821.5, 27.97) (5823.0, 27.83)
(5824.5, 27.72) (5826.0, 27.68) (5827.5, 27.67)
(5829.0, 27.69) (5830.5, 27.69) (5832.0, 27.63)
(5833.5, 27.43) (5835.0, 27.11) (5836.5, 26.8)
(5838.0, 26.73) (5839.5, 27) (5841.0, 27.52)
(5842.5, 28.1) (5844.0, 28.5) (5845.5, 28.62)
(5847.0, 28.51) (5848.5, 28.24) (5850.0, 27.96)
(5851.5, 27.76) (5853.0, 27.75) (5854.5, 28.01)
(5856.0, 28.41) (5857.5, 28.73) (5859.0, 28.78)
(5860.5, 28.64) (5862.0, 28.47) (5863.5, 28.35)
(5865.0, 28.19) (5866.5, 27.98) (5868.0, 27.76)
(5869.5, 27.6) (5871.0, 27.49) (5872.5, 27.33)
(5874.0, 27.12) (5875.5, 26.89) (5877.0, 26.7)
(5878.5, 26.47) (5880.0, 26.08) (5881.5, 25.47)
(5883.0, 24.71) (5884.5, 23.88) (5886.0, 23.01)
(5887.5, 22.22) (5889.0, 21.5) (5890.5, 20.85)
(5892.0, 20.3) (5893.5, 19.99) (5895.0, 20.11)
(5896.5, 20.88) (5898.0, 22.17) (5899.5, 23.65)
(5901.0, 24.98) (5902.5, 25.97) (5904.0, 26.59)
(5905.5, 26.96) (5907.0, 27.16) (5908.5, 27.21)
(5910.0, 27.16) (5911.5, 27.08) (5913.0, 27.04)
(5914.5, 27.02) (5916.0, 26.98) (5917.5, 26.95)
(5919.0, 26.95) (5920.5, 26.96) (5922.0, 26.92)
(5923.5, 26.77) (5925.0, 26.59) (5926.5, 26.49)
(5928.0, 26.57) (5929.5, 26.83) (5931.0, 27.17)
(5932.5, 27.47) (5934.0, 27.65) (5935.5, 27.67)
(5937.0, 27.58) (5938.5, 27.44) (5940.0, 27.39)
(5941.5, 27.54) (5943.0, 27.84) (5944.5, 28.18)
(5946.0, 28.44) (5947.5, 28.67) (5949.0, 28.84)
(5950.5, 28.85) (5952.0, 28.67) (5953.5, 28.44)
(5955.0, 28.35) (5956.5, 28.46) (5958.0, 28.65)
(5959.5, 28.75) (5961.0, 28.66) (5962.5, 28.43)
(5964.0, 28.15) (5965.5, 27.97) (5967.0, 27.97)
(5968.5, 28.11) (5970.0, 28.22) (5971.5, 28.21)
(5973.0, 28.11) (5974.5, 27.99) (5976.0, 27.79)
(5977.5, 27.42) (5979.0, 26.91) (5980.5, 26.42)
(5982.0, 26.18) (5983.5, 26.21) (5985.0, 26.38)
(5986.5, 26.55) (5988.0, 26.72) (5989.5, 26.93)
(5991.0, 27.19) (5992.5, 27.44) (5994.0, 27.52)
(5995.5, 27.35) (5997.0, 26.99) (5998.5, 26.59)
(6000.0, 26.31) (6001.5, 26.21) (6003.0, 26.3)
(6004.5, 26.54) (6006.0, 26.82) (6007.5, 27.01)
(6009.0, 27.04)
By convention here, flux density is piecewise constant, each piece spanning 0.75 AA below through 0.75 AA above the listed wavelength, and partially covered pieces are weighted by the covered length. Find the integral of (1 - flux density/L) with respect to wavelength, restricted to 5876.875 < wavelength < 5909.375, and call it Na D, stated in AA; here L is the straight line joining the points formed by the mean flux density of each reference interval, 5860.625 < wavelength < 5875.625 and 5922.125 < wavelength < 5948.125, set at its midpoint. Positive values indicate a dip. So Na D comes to 4.4 AA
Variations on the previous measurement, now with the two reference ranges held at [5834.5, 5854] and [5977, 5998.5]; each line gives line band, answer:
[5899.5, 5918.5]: 0.5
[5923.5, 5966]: -1.2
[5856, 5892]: 1.8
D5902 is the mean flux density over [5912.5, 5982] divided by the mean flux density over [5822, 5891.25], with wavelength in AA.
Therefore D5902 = 1.0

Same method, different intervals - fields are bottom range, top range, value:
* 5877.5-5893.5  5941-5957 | 1.22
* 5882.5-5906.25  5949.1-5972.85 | 1.24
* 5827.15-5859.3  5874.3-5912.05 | 0.87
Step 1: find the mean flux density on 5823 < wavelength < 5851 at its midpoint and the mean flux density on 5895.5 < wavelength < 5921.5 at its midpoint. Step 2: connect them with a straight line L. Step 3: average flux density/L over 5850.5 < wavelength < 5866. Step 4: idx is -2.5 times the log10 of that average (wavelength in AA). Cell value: -0.044 mag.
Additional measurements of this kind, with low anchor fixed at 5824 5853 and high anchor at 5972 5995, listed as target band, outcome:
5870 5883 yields 0.038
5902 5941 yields 0.012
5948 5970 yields -0.050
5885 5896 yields 0.282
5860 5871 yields -0.020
